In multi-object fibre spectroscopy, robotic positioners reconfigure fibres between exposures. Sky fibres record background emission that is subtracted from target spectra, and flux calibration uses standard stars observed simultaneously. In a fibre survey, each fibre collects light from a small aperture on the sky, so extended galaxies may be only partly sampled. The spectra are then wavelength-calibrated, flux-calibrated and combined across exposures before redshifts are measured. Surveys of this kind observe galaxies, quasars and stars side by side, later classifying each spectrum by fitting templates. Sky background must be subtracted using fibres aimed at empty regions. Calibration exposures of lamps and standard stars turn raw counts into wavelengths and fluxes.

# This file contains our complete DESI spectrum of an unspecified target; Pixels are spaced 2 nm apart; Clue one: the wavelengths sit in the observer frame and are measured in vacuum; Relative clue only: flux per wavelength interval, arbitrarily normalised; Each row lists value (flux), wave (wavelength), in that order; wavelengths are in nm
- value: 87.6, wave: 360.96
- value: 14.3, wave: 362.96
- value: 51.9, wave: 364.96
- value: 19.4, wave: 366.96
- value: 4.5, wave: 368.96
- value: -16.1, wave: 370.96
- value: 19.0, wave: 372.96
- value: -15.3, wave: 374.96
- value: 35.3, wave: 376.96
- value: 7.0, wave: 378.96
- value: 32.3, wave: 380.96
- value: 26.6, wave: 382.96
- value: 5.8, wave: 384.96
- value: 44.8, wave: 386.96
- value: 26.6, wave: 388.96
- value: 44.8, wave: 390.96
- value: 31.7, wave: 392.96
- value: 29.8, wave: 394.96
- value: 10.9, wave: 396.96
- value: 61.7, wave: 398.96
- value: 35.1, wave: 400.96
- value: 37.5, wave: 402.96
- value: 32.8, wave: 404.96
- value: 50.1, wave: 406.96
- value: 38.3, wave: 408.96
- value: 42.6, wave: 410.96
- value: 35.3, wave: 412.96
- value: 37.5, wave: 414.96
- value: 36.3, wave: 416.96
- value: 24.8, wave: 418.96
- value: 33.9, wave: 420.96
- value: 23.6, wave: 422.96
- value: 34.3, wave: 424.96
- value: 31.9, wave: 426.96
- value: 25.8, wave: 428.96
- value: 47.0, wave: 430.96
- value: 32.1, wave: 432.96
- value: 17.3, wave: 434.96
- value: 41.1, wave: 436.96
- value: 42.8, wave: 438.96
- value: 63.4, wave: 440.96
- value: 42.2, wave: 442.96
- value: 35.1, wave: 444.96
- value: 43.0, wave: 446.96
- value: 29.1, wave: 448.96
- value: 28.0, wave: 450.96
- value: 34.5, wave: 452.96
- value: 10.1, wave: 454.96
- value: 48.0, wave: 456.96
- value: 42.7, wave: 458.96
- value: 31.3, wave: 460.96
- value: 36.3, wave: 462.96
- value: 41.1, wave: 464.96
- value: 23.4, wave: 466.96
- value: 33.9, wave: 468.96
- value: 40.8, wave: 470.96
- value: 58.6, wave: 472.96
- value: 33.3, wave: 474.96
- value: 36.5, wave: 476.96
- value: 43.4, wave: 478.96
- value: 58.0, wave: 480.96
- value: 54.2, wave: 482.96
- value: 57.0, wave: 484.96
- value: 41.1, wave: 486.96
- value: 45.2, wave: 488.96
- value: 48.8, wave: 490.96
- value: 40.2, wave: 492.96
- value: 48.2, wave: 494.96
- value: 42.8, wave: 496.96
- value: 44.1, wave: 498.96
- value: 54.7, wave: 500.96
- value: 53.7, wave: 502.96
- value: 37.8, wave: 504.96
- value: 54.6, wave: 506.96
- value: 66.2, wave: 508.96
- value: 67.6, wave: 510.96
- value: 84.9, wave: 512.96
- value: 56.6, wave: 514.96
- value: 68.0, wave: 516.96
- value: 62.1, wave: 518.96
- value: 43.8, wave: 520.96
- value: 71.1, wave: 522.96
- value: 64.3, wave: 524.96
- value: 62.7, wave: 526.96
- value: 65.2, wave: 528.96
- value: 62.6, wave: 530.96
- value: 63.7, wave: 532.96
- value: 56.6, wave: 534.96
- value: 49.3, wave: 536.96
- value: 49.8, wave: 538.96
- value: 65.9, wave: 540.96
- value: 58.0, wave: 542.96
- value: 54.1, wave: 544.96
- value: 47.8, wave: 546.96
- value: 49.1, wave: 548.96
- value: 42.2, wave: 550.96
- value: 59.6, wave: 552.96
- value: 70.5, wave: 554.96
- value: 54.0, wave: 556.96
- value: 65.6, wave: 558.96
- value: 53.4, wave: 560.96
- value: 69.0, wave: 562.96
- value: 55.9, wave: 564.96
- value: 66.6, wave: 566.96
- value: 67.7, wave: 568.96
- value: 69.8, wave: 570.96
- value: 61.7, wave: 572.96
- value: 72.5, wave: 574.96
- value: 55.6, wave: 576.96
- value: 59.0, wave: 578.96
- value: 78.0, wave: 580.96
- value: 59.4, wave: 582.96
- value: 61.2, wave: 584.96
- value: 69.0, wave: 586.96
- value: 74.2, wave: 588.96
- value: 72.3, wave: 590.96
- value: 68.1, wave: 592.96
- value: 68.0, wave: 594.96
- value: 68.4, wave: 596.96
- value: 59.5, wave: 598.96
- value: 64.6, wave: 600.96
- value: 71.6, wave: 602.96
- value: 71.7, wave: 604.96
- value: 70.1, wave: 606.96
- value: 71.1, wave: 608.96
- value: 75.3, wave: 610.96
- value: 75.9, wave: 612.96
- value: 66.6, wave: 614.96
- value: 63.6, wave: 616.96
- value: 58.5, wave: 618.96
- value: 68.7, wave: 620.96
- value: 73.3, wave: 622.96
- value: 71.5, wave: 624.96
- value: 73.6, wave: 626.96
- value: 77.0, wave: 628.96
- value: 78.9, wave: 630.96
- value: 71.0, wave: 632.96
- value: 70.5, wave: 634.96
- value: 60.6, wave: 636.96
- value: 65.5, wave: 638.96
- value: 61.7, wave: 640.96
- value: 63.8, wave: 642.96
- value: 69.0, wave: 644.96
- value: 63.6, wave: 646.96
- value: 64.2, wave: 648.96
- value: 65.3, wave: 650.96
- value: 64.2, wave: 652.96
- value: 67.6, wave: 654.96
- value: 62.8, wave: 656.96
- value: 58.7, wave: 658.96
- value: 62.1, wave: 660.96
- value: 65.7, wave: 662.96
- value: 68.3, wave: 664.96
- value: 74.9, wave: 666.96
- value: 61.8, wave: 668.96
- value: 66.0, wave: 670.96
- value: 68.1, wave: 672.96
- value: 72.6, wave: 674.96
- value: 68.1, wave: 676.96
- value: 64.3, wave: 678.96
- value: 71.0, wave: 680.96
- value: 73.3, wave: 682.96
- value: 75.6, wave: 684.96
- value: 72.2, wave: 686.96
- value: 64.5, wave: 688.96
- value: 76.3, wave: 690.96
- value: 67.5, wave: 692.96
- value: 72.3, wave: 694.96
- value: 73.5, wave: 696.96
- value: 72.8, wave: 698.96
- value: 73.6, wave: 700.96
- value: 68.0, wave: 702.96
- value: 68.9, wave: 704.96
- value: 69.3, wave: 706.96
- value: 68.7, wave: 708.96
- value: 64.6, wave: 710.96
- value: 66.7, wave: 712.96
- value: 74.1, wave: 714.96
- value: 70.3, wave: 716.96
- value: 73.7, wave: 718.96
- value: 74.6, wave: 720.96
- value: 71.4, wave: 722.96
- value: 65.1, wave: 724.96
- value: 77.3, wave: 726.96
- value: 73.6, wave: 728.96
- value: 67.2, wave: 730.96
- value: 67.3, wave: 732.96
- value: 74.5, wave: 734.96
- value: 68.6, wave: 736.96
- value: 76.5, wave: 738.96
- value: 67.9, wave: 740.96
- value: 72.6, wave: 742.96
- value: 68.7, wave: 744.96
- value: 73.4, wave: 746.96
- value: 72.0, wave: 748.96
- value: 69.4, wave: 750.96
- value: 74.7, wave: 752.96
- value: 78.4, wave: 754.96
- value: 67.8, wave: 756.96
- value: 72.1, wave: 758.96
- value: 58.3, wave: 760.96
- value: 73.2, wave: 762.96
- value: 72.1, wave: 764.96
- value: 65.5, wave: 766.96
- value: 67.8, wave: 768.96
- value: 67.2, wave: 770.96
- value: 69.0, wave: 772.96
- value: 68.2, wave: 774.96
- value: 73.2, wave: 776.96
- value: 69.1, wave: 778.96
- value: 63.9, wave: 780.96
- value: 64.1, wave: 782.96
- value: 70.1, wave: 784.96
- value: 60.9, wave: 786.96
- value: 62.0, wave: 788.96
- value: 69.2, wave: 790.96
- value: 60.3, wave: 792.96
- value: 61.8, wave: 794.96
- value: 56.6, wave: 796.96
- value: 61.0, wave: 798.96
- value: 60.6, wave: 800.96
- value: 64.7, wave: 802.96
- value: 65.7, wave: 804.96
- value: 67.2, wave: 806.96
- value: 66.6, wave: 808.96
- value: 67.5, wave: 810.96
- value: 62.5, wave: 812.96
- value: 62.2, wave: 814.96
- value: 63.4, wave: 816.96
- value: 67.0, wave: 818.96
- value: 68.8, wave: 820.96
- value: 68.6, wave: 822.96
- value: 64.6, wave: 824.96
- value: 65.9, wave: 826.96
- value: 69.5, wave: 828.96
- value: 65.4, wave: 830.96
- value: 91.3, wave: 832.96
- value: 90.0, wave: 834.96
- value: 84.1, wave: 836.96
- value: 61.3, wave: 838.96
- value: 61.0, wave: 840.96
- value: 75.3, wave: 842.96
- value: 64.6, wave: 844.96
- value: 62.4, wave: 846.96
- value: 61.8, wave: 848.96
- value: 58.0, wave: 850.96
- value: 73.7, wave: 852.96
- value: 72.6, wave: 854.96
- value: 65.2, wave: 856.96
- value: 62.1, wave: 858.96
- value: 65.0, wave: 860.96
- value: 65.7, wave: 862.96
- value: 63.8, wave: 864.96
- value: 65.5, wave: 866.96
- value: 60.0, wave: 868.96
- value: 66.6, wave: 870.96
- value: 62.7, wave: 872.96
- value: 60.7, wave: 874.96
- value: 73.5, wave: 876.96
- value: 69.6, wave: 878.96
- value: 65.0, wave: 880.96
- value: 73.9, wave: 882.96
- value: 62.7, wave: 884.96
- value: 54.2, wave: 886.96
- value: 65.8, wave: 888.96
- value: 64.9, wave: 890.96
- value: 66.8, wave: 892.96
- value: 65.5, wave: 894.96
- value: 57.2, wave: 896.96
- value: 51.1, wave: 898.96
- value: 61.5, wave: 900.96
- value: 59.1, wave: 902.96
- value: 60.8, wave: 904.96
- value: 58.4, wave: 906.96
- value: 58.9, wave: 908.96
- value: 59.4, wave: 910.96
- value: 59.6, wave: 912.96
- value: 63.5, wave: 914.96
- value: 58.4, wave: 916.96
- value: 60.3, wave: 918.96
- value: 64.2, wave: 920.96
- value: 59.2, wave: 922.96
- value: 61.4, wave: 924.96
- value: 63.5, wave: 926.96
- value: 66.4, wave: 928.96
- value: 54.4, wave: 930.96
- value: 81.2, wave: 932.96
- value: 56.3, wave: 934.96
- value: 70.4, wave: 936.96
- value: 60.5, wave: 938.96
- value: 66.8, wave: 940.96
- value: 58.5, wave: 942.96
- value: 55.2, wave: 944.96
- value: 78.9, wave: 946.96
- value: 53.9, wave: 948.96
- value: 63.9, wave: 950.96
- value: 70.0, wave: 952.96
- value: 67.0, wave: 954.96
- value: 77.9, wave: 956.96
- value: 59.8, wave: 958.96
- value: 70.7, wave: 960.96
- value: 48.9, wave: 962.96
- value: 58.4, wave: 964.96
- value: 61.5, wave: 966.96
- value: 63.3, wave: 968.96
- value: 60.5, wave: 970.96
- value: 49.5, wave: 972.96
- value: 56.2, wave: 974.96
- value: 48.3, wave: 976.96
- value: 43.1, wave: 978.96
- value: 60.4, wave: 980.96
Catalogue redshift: 0.270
